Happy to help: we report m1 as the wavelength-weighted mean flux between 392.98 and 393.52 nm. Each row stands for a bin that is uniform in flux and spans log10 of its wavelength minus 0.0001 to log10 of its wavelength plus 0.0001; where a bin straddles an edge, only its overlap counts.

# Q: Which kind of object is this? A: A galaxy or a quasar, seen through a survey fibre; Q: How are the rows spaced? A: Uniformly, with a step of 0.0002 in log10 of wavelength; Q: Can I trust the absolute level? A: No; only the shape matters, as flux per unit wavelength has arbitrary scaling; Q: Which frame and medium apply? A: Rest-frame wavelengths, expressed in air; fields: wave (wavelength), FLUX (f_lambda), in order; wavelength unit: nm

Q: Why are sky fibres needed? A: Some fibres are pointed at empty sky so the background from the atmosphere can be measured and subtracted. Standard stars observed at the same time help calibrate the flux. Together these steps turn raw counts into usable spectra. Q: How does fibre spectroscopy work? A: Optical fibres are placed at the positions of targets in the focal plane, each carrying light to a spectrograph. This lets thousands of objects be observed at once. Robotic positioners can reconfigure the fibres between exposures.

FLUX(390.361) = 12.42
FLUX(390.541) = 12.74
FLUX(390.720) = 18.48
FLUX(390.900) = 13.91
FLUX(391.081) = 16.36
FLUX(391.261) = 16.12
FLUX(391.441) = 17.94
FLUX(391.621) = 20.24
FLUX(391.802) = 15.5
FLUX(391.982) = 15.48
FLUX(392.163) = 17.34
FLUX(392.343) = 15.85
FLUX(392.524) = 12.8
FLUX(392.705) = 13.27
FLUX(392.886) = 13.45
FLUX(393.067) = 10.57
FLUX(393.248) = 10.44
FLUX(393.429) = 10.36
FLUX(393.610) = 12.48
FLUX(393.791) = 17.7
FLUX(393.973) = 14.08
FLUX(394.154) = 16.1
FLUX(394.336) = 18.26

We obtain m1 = 10.5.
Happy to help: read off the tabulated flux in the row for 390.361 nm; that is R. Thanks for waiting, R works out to 12.42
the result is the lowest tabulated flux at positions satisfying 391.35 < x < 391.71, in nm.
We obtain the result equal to 17.94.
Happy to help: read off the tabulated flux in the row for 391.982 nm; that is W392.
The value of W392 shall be 15.48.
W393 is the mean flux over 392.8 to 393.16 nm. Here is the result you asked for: 12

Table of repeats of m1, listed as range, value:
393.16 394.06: 13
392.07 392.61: 15.3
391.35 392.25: 17.3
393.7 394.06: 15.9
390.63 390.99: 16.2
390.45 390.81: 15.6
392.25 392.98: 13.8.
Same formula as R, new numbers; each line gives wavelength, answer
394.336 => 18.26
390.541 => 12.74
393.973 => 14.08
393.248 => 10.44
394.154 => 16.1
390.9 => 13.91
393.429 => 10.36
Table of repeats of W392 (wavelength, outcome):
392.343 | 15.85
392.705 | 13.27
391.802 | 15.5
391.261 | 16.12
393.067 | 10.57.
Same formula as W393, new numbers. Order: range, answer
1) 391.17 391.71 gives 18.1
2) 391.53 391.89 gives 17.9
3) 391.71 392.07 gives 15.5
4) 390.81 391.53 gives 16.1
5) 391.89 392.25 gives 16.4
